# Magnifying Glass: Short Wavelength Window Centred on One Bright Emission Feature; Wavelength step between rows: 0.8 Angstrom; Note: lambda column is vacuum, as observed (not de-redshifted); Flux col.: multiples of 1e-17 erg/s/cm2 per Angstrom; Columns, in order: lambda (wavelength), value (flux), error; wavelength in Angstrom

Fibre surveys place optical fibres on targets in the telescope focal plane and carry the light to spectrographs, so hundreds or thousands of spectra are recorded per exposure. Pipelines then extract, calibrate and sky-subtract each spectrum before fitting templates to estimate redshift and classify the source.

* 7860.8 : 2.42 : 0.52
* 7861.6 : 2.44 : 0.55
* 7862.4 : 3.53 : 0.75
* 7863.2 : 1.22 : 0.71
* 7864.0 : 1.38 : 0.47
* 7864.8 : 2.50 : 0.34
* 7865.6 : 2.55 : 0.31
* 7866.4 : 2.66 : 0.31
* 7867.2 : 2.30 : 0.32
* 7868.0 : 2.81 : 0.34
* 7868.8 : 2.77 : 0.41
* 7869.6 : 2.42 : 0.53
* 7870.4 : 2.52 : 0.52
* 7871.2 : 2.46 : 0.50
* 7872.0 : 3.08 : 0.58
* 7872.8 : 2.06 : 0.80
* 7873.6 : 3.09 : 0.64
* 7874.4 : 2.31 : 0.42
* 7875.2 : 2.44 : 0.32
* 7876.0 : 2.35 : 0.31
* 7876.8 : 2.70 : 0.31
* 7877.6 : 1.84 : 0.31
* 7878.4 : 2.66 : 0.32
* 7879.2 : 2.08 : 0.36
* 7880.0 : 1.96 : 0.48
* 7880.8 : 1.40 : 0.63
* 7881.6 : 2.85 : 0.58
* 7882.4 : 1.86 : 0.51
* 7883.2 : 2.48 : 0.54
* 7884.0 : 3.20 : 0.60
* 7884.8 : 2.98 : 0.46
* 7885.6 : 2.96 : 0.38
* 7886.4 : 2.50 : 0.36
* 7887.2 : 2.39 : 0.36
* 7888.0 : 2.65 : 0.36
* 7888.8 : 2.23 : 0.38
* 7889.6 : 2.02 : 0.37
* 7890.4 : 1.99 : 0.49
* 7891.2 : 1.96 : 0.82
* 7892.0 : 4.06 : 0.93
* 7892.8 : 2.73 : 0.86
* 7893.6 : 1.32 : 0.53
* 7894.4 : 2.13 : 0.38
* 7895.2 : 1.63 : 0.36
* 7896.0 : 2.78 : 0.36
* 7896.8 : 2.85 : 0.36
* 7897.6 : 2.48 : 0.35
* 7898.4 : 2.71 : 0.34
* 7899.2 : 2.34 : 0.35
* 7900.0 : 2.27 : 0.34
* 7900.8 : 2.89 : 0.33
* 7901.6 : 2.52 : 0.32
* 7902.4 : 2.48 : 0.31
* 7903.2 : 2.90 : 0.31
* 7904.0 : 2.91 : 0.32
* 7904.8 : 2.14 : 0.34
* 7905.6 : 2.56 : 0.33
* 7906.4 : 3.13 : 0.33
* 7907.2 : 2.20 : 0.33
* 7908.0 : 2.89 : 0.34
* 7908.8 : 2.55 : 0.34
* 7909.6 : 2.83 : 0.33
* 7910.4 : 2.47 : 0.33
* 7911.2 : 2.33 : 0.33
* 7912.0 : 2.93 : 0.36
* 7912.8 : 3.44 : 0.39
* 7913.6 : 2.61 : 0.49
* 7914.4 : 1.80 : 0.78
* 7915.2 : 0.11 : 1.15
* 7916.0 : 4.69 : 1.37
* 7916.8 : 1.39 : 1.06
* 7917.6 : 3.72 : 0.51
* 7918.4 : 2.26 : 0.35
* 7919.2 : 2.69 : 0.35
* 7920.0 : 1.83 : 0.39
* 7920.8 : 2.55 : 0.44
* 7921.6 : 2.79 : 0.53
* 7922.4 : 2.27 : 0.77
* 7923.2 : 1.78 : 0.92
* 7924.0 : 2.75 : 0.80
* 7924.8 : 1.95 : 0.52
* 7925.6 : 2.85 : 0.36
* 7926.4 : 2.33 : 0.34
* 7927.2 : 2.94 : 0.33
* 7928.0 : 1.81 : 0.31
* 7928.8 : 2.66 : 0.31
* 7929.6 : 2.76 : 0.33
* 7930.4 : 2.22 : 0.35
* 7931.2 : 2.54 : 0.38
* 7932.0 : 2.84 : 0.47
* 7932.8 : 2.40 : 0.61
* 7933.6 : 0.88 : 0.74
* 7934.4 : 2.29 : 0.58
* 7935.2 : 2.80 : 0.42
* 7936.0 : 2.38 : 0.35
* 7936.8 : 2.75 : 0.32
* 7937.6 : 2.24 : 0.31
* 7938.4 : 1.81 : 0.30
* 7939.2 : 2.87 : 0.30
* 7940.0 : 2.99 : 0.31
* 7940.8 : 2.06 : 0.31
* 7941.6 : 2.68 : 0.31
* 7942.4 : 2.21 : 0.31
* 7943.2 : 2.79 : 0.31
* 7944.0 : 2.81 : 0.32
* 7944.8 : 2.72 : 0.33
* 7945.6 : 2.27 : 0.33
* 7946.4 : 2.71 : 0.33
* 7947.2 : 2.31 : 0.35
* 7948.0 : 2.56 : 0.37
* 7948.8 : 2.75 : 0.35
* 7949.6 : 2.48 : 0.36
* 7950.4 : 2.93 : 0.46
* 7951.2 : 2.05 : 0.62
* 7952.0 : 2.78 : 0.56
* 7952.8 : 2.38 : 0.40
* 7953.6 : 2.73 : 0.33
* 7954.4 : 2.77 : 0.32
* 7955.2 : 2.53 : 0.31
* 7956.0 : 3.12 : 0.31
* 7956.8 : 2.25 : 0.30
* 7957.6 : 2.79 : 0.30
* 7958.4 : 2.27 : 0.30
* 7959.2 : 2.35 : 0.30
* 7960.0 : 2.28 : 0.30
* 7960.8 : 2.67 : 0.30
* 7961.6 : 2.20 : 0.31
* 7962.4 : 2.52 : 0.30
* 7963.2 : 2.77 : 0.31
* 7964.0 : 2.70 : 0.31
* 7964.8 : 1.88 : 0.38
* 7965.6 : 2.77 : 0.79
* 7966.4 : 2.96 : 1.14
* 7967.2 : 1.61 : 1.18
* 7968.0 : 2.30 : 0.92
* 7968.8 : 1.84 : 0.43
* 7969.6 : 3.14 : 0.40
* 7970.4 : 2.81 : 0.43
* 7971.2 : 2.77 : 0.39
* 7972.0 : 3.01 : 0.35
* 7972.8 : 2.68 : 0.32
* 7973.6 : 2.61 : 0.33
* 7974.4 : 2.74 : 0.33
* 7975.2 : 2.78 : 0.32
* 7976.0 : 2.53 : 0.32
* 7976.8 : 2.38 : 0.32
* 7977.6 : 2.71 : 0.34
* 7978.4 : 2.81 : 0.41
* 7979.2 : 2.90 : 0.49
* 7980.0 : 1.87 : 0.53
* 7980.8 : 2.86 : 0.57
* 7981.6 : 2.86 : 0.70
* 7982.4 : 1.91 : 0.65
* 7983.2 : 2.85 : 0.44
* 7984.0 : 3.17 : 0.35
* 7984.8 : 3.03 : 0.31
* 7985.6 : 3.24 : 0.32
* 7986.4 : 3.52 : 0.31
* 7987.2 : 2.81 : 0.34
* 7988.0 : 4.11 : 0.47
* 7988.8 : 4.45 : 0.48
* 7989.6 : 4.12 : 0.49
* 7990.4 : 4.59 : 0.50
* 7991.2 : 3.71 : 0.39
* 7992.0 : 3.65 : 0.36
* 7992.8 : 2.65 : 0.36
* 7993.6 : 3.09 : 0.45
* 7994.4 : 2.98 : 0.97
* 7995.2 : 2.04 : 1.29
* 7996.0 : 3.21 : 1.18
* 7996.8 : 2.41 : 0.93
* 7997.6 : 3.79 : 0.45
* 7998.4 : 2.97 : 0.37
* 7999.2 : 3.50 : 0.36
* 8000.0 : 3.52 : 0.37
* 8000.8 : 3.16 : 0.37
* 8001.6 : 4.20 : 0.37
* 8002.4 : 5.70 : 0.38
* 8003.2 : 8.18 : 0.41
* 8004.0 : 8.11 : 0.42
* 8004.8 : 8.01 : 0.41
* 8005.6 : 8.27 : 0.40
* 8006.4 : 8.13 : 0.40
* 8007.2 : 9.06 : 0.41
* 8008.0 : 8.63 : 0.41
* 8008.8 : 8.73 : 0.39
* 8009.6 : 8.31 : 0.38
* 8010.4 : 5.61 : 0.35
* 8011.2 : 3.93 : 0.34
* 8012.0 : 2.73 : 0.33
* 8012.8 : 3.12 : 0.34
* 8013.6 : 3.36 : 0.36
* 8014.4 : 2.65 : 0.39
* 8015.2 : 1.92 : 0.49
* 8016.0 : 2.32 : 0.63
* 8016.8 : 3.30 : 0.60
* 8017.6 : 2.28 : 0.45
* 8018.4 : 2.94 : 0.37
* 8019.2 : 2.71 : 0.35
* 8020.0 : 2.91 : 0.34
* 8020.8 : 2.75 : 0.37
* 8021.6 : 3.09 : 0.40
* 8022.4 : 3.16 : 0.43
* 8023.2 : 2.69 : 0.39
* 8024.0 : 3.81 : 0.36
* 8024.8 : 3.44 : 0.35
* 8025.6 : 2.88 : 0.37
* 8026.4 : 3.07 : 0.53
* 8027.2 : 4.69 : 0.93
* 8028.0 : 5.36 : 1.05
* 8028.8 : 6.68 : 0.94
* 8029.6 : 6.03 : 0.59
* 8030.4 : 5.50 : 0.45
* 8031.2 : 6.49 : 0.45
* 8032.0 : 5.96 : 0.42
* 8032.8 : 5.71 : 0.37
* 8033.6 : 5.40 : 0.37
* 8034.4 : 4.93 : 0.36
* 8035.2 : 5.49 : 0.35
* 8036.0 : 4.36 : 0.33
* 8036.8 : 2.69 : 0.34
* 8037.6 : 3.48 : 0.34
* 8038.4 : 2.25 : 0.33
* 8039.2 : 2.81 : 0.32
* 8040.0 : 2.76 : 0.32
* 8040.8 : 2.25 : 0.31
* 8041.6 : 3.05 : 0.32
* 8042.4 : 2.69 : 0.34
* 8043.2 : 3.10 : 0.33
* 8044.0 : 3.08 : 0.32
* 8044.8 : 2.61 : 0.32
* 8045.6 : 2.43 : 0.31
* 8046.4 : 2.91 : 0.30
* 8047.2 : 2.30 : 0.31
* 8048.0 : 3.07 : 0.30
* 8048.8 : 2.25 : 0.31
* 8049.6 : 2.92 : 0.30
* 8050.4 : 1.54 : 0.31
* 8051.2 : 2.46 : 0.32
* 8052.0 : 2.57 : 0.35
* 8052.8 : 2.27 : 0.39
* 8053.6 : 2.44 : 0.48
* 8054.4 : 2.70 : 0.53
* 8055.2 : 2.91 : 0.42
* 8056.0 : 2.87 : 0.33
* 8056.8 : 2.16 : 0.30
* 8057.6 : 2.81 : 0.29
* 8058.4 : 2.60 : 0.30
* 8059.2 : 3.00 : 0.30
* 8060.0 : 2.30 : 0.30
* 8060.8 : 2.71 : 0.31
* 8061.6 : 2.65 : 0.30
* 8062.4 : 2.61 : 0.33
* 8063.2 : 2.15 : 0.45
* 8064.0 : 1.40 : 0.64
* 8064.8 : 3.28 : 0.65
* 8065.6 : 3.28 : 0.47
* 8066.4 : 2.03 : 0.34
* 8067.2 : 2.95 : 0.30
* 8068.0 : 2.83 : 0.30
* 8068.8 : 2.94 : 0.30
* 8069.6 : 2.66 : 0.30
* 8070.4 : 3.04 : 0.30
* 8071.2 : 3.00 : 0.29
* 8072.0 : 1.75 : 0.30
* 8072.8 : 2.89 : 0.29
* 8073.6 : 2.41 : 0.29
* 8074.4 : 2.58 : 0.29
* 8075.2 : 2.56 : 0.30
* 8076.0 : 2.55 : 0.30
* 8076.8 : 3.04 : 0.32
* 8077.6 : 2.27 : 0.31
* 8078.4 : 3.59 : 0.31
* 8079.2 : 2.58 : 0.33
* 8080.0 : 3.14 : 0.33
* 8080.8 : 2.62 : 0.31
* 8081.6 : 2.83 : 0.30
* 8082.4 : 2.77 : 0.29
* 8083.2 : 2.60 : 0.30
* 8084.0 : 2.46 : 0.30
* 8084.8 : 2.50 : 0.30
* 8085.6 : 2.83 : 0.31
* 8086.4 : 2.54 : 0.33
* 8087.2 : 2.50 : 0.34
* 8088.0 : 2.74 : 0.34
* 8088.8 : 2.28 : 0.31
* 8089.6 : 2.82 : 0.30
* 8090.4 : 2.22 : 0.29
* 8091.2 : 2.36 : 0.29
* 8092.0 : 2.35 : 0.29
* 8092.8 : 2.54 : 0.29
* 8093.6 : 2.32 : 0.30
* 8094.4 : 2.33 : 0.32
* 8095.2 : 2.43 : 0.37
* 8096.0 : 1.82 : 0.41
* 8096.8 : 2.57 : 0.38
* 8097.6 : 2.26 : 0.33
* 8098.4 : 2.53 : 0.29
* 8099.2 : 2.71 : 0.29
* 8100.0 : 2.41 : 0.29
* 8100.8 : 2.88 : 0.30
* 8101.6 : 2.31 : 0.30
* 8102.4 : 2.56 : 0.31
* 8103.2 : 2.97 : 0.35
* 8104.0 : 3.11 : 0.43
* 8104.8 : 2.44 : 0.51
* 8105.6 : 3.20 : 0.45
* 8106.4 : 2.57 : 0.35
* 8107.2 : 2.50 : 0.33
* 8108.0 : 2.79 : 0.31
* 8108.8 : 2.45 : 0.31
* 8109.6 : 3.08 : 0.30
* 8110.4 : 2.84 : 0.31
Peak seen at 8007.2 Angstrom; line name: H-alpha 6563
